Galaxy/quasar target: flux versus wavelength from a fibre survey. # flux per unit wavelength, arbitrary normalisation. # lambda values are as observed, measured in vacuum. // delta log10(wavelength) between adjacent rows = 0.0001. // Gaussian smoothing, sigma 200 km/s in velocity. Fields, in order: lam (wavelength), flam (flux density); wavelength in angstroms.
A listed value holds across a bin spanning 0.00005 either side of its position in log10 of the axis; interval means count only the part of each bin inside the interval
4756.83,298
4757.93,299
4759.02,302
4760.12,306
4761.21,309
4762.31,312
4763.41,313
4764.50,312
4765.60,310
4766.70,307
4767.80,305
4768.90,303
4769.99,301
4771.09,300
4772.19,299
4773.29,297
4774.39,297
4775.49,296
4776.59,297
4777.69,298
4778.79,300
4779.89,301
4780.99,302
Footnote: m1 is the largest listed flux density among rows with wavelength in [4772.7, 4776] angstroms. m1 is 297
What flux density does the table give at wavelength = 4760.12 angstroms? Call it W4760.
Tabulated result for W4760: 306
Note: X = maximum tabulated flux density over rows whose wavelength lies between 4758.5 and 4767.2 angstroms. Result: 313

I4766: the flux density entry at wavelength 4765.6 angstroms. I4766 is 310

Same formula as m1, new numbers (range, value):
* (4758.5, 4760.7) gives 306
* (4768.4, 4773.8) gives 303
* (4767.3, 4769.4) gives 305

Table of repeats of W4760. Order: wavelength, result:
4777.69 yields 298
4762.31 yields 312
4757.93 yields 299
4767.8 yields 305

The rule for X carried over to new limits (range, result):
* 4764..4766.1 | 312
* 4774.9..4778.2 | 298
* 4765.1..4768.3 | 310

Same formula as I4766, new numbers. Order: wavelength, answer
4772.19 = 299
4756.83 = 298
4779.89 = 301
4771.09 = 300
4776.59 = 297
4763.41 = 313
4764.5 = 312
